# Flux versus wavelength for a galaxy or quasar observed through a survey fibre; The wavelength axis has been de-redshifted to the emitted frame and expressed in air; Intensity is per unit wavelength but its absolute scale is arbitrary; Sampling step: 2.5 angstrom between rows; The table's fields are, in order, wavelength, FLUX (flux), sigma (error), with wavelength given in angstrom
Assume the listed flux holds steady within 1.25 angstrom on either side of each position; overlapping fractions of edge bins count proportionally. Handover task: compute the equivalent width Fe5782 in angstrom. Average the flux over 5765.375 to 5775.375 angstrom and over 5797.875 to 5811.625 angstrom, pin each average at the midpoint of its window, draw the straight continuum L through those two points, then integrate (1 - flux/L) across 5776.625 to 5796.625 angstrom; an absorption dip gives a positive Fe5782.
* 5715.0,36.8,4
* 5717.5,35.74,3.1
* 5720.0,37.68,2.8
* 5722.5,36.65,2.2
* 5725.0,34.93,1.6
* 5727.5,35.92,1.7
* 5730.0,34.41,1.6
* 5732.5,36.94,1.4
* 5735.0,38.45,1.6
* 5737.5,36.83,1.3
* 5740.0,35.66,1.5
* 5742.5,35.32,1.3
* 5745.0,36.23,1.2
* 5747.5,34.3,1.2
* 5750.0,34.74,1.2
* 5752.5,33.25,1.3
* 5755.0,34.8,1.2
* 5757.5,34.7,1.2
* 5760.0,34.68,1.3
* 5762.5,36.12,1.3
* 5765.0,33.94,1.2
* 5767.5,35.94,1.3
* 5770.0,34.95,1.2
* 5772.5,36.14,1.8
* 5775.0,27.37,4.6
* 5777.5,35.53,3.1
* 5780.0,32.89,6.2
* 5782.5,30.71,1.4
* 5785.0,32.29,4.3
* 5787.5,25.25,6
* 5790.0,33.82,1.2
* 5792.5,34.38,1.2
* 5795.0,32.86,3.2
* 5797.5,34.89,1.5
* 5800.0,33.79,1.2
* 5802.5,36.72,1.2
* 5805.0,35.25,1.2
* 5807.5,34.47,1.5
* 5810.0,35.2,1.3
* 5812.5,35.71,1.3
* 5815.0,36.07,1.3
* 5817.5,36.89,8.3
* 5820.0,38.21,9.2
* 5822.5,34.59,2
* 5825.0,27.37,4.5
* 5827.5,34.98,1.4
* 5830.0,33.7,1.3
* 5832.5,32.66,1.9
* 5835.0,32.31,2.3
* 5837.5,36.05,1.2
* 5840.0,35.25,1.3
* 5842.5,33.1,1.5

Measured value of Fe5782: 1.4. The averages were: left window 34.2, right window 35.1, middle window 32.2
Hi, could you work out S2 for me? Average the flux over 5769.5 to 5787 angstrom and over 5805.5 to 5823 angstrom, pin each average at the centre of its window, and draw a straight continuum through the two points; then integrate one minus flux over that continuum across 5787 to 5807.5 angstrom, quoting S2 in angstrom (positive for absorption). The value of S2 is 0.3 angstrom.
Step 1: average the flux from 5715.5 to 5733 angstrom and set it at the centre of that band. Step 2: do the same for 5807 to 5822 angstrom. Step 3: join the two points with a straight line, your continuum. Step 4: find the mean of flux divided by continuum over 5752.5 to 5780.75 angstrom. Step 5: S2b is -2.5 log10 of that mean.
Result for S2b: 0.06 mag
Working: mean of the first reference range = 36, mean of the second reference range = 36.1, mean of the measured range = 34.3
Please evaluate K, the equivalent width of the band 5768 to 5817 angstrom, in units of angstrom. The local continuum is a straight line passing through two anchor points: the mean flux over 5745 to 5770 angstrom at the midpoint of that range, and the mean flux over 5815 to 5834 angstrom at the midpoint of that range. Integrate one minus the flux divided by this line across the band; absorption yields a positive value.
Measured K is 1.1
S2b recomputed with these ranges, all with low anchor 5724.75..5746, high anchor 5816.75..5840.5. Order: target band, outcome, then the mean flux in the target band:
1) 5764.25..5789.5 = 0.09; 32.5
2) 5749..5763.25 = 0.03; 34.7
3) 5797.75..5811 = -0.01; 35.1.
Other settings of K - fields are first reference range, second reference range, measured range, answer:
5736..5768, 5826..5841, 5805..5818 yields -0.5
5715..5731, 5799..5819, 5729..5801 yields 3.2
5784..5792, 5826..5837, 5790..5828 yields -3.2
